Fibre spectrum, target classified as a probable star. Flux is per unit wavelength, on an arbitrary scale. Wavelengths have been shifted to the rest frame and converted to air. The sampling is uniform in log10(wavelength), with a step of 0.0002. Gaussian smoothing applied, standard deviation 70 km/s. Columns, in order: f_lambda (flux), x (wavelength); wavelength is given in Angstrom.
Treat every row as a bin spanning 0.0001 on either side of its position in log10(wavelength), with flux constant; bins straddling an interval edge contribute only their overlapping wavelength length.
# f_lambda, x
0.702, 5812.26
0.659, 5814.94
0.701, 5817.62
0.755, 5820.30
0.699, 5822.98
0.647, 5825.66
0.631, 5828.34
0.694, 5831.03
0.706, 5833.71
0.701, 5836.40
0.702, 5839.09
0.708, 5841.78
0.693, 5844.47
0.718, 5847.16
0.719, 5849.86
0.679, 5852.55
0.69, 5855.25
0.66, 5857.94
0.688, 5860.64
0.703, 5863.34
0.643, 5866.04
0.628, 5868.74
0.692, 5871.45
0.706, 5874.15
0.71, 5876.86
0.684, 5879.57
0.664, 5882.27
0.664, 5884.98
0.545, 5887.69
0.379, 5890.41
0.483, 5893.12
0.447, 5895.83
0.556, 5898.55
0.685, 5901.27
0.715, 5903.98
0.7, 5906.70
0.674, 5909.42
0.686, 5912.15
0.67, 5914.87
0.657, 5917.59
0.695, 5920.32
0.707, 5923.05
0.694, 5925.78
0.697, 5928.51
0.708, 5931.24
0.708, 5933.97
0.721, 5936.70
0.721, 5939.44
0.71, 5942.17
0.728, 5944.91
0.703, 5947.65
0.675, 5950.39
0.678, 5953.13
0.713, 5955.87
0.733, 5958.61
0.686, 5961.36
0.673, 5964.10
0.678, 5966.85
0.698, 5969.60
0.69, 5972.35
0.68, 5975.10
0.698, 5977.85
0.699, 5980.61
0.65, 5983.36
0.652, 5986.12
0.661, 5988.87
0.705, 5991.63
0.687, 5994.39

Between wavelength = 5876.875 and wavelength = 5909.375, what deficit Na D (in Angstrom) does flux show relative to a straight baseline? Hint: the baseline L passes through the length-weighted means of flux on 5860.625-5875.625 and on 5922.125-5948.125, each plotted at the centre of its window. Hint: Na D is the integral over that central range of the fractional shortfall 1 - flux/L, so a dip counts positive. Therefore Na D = 4.13 Angstrom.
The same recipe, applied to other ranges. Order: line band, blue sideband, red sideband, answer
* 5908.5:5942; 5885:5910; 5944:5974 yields -3.4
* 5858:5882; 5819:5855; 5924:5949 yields 0.7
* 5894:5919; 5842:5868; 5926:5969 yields 2.0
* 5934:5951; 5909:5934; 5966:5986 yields -0.6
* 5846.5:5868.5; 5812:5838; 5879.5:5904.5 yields -1.8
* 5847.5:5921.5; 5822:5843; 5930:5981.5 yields 4.9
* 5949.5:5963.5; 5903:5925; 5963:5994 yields -0.3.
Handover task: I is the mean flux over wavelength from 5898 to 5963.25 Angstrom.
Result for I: 0.694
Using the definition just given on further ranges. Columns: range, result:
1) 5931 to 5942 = 0.715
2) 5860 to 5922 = 0.638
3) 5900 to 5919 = 0.684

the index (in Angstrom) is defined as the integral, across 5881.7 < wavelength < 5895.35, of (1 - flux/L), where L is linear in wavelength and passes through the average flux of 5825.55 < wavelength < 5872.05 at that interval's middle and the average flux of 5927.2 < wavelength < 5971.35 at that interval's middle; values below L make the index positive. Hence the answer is 3.1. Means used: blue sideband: 0.684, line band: 0.534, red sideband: 0.702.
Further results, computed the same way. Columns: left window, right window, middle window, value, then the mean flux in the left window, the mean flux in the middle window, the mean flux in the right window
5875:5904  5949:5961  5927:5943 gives -1.1 Angstrom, 0.59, 0.711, 0.699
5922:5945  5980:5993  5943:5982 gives -0.4 Angstrom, 0.71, 0.695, 0.672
